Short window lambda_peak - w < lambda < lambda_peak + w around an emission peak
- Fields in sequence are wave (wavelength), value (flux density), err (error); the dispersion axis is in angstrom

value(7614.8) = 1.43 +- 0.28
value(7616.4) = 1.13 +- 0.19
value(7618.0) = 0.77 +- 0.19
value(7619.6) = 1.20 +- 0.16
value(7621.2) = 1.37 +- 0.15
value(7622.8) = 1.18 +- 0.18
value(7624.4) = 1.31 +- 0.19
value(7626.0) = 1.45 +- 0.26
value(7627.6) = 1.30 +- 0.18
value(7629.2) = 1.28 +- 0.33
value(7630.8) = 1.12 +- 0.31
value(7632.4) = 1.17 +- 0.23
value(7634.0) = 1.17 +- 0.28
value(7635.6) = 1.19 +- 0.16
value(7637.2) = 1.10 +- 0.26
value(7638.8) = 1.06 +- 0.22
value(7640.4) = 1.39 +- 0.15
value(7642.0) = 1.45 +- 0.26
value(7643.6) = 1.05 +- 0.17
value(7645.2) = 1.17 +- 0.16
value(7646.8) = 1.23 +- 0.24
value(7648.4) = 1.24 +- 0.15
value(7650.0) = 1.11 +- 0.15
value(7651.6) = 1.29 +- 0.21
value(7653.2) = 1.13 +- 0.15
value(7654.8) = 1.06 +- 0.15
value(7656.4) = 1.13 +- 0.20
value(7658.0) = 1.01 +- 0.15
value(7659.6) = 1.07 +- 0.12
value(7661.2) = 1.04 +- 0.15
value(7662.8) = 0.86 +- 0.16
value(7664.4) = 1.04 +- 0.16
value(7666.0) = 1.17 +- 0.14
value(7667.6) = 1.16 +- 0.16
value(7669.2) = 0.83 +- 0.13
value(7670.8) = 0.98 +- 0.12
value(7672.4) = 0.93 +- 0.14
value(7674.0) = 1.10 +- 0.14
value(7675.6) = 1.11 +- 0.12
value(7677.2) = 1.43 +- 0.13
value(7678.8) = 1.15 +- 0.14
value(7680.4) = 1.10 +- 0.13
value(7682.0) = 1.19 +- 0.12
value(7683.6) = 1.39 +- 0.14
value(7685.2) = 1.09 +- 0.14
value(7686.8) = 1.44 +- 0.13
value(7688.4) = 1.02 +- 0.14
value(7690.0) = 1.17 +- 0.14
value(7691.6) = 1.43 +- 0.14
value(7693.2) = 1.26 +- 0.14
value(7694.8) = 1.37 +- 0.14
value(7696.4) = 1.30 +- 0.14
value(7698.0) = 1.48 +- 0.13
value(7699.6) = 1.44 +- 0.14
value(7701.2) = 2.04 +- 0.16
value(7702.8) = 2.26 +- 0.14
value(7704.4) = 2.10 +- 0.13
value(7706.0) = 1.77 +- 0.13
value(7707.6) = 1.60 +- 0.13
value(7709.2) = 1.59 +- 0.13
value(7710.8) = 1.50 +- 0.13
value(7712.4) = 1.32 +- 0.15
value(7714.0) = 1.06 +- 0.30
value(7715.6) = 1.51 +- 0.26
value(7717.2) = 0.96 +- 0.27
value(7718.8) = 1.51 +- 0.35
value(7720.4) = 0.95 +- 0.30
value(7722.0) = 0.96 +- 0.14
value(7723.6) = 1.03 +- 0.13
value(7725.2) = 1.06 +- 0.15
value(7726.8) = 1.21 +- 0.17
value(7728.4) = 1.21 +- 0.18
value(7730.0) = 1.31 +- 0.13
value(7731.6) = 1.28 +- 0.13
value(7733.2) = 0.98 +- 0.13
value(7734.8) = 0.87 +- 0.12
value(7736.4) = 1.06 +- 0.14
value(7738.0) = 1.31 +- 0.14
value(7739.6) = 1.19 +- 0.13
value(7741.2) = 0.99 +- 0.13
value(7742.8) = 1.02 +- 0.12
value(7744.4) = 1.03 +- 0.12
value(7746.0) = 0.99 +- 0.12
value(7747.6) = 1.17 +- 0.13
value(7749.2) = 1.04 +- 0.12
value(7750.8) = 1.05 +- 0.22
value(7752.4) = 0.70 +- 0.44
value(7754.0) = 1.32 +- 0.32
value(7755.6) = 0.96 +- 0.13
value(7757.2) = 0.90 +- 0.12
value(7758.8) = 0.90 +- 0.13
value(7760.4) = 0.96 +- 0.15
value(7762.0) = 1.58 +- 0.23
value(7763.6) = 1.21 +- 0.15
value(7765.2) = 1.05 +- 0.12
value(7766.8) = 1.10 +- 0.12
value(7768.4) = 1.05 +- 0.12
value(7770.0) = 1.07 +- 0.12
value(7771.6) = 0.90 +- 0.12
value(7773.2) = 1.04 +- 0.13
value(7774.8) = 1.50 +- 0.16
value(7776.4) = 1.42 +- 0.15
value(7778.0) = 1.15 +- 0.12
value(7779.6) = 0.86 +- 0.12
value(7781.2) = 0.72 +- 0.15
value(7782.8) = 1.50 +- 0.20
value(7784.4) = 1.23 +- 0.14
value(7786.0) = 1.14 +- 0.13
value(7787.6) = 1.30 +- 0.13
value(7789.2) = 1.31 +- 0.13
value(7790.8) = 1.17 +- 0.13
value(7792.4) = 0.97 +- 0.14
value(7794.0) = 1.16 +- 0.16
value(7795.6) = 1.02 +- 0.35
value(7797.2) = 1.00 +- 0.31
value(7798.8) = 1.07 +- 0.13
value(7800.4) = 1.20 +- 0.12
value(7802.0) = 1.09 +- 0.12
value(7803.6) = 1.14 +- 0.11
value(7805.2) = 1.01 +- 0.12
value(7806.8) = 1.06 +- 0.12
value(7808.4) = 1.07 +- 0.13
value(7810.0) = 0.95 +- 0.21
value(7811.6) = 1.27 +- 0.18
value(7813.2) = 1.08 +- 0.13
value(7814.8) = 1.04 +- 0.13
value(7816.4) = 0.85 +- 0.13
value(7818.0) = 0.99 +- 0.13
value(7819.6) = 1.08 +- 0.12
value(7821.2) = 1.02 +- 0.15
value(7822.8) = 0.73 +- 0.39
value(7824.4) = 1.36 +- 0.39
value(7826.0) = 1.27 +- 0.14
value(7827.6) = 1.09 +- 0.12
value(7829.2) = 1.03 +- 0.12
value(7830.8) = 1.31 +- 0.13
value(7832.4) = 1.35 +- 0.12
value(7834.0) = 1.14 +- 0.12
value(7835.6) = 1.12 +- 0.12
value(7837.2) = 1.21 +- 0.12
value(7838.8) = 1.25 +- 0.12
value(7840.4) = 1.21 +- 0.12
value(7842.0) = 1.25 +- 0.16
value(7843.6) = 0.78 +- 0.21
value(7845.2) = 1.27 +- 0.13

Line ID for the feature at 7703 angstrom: [O III]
